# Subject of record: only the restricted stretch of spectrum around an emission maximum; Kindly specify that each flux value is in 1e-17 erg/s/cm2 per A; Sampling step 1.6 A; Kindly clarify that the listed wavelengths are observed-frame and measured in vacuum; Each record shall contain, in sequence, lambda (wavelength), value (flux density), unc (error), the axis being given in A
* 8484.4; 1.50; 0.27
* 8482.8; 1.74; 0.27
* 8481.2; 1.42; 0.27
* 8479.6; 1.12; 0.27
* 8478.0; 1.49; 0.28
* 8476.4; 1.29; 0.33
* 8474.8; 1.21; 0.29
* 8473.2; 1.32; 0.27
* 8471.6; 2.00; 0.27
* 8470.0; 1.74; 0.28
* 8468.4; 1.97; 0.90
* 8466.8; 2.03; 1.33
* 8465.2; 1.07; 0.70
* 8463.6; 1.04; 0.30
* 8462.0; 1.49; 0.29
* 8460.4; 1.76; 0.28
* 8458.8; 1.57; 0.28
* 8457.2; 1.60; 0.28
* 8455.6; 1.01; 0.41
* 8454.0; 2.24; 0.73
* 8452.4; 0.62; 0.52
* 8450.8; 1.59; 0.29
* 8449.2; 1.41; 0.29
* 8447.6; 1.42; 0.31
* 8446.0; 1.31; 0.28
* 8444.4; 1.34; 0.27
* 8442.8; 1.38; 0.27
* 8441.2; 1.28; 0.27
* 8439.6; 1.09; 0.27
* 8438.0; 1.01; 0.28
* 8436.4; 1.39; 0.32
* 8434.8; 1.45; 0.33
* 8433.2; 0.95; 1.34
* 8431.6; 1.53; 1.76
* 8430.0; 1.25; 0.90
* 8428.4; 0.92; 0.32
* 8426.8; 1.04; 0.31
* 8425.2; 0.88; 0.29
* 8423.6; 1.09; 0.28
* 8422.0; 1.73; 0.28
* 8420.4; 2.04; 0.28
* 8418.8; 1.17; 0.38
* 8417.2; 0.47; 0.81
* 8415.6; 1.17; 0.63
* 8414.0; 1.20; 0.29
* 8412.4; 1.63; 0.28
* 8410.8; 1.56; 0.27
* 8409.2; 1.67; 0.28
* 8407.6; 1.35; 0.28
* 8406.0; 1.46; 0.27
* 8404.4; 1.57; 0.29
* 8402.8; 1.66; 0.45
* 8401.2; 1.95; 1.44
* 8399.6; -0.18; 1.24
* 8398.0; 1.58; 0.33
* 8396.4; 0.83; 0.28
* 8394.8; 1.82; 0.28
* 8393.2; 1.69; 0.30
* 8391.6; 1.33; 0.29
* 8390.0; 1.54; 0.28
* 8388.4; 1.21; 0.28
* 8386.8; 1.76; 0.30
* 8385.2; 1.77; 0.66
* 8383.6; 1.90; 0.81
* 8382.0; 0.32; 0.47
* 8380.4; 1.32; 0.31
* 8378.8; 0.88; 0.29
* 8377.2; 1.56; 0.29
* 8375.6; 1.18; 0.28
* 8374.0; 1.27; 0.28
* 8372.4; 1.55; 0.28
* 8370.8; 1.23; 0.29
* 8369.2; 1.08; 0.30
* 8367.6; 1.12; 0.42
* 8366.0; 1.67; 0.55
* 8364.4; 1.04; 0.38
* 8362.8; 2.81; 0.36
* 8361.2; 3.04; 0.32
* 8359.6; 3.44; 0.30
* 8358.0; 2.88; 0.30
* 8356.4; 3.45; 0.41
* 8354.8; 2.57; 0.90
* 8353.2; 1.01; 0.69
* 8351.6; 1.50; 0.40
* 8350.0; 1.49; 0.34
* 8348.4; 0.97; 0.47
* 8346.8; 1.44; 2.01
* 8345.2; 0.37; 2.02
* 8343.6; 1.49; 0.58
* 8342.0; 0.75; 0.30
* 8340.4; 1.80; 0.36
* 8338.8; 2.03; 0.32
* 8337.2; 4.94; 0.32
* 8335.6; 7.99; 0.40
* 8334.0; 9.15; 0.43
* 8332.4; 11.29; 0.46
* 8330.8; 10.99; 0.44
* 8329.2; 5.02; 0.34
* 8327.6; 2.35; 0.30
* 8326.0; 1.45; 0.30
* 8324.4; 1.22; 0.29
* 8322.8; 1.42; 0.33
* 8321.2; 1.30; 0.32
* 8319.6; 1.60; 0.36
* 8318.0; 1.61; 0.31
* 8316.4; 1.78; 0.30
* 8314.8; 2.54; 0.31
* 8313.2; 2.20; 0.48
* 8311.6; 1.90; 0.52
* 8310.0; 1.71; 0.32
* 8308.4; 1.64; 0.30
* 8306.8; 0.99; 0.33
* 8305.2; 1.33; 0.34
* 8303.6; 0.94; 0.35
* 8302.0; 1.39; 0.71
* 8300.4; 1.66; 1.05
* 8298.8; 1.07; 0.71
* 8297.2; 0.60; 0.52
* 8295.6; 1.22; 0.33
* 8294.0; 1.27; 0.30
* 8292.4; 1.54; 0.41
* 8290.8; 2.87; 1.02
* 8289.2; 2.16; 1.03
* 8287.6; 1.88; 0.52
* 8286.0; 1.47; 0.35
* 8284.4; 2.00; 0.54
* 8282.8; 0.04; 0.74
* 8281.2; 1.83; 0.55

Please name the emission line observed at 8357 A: [N II] 6583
